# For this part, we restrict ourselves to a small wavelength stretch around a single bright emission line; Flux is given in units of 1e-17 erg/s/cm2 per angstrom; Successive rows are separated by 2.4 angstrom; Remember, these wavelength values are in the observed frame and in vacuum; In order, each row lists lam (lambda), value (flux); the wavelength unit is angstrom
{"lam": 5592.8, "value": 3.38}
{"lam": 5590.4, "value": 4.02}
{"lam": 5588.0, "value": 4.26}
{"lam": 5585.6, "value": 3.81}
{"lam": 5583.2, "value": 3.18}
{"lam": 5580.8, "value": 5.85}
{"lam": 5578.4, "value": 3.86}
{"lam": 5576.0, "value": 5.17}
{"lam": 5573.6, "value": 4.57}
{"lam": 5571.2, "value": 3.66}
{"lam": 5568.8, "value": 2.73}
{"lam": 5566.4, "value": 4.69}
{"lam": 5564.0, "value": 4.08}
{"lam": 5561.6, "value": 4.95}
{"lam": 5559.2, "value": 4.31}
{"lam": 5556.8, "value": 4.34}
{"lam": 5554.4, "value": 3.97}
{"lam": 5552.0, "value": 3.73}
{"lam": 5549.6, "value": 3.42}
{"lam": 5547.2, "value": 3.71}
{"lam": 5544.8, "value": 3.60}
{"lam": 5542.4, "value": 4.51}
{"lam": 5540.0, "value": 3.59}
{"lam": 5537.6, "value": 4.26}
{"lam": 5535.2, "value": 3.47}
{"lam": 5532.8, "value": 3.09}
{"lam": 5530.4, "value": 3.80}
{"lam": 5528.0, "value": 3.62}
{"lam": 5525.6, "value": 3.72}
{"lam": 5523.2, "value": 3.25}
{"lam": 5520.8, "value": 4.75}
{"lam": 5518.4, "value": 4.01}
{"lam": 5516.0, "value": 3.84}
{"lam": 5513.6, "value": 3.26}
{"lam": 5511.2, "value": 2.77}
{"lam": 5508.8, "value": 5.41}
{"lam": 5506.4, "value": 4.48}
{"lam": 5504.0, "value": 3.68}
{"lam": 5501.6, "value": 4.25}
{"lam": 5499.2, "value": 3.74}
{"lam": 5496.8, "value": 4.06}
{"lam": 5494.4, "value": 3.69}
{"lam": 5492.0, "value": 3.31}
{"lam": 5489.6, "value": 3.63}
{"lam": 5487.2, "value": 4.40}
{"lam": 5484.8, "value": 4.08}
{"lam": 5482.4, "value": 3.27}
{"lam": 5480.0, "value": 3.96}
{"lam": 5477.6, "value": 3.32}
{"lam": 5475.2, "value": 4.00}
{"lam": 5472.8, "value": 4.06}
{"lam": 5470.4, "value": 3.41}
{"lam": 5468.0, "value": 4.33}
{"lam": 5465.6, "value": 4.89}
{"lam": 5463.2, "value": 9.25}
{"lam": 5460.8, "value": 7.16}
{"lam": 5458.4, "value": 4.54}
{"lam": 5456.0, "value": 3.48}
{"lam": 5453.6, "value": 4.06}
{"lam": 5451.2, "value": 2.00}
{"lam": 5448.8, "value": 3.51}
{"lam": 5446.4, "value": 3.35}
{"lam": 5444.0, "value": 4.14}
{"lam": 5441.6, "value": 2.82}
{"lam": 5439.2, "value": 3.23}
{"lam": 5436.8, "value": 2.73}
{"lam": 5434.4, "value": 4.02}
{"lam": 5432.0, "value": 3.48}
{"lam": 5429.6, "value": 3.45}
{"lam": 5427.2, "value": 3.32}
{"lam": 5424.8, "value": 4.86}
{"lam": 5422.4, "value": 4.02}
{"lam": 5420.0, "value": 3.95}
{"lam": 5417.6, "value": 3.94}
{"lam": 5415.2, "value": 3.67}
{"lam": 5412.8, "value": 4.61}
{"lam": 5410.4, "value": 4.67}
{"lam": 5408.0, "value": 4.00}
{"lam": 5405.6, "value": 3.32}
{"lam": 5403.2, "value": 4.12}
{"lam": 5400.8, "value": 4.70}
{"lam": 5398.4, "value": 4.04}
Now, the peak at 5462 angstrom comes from Hbeta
